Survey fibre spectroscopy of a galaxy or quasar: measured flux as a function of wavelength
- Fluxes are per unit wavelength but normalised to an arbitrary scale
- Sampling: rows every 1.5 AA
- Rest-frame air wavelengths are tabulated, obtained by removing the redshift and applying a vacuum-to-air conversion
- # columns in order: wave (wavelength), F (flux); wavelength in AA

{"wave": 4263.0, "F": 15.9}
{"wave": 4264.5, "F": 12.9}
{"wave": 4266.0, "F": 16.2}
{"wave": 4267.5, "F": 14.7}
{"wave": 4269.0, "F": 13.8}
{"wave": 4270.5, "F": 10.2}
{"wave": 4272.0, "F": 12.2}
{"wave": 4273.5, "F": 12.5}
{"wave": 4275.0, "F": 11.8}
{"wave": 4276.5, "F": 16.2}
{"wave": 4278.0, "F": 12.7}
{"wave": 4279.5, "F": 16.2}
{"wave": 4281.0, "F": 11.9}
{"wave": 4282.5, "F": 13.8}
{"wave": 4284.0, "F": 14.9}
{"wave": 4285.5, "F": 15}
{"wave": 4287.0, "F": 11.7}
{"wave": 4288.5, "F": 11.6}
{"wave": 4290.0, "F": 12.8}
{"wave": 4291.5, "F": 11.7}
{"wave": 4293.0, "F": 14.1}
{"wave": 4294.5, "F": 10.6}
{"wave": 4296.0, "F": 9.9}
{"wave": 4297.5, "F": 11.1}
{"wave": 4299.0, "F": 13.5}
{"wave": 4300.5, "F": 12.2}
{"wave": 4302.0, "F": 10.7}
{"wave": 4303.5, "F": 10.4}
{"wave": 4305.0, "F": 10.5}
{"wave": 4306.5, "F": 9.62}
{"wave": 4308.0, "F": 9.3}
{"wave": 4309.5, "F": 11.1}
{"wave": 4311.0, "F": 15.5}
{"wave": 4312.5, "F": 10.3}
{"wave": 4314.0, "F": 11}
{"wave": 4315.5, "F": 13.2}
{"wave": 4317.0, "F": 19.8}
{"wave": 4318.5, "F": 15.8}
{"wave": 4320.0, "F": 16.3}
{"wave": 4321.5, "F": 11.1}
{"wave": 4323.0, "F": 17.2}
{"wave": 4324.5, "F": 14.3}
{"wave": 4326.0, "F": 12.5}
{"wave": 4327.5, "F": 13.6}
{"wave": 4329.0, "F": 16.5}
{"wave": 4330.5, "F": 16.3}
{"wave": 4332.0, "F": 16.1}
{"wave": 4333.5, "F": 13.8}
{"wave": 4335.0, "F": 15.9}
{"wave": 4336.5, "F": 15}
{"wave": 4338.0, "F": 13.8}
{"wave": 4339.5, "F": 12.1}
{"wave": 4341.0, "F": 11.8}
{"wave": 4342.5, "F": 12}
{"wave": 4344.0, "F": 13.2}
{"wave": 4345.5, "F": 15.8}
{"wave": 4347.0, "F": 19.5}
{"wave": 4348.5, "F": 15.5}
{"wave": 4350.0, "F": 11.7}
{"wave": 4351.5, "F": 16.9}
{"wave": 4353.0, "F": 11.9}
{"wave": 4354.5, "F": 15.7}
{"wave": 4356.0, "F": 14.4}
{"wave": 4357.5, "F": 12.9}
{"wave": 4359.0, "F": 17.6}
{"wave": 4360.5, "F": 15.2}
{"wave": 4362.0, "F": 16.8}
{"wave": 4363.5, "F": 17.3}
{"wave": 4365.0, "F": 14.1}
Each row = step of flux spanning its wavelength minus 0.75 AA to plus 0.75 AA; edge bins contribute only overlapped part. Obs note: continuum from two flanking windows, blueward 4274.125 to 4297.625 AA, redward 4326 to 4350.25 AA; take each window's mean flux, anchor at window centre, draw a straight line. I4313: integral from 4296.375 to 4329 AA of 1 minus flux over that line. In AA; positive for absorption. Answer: 2.16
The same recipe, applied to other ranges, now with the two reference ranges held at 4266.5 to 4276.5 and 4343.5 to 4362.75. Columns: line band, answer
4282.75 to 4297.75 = 1.1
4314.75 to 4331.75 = -1.0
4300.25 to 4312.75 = 2.5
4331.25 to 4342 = 0.5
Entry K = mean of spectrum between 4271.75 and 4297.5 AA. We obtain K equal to 12.9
